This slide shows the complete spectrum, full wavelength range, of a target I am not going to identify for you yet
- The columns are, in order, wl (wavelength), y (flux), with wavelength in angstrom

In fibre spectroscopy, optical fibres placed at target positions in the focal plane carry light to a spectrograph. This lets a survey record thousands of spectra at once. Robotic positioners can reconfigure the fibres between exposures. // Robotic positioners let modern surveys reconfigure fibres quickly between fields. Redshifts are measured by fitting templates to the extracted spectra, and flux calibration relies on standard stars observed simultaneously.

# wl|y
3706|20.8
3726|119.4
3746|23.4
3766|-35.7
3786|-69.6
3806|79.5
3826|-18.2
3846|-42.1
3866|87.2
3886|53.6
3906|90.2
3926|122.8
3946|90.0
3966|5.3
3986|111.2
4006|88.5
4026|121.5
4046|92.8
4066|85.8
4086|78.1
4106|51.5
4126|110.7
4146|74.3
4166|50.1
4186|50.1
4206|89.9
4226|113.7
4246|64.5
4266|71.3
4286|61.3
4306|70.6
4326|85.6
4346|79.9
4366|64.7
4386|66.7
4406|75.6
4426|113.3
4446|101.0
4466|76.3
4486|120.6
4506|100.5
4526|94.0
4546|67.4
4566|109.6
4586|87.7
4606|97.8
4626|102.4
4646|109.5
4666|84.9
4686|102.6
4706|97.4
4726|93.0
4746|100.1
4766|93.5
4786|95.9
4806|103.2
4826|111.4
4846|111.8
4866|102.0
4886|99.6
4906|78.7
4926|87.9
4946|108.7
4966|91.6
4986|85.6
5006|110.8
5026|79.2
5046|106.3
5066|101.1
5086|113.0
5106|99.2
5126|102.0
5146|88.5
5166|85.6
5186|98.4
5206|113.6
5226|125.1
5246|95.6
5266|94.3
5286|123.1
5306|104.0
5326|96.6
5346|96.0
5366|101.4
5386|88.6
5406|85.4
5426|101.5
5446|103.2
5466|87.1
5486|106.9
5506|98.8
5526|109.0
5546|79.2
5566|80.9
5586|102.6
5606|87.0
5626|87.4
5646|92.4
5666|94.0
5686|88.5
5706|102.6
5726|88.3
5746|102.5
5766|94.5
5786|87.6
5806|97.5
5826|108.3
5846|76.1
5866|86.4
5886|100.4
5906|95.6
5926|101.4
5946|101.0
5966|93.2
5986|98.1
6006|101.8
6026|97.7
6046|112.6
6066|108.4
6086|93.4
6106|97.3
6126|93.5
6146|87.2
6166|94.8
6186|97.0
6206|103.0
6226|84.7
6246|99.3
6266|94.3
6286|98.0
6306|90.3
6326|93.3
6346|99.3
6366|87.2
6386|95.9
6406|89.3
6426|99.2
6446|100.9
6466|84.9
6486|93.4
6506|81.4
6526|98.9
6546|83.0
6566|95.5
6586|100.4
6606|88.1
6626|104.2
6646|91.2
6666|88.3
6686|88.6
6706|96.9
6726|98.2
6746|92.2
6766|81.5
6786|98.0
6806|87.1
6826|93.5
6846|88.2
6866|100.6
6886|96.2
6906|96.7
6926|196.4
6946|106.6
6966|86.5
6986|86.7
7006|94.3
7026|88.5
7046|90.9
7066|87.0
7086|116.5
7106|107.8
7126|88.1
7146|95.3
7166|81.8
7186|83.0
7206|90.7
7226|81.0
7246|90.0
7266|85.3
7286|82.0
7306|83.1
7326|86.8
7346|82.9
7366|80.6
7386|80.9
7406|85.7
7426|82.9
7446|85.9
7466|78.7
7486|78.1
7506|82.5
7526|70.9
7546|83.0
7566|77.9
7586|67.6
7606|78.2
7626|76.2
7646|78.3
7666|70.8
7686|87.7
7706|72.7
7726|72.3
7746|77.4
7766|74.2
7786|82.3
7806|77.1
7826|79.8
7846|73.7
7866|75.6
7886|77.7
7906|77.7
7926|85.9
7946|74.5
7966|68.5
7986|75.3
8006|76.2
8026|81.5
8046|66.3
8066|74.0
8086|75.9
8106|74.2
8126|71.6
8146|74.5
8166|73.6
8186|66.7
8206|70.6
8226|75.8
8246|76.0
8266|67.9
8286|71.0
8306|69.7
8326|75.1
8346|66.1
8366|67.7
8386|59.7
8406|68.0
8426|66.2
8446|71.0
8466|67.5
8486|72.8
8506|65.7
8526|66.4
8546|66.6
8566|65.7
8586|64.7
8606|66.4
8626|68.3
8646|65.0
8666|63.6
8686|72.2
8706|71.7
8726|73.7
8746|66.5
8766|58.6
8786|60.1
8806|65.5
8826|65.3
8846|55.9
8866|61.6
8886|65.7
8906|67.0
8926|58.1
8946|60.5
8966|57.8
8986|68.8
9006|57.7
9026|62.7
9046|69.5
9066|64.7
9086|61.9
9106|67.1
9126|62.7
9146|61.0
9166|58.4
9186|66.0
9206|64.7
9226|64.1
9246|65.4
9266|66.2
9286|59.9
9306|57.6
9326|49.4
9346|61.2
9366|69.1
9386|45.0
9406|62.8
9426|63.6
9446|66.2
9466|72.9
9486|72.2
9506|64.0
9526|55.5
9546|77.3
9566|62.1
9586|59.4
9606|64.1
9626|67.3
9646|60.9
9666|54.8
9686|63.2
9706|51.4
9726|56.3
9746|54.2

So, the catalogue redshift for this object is 0.055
